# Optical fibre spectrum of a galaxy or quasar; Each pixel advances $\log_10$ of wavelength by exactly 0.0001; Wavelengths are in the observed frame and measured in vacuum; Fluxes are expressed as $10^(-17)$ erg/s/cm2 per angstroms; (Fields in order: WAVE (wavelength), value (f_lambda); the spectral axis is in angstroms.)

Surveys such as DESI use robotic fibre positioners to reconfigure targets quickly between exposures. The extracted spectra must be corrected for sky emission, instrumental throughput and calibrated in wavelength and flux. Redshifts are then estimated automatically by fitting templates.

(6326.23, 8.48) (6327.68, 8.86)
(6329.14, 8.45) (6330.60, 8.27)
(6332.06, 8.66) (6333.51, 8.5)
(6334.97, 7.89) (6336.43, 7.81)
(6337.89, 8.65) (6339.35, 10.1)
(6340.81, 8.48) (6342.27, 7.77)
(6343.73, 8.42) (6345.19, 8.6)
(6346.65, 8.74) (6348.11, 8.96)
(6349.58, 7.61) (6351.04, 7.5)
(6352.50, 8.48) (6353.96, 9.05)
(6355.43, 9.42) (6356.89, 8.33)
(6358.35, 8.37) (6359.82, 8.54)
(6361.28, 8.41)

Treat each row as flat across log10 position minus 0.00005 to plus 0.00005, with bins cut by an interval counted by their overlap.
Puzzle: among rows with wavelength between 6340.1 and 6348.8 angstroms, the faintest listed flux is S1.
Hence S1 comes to 7.77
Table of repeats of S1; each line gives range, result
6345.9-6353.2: 7.5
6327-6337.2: 7.81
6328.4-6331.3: 8.27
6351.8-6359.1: 8.33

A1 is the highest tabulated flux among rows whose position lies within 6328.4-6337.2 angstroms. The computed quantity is 8.66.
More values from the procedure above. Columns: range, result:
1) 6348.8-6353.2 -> 8.48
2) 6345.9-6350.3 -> 8.96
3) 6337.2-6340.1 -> 10.1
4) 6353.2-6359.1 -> 9.42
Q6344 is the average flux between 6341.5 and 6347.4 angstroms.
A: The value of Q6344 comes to 8.39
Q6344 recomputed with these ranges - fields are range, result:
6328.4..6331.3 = 8.35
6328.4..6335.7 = 8.35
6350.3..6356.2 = 8.62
